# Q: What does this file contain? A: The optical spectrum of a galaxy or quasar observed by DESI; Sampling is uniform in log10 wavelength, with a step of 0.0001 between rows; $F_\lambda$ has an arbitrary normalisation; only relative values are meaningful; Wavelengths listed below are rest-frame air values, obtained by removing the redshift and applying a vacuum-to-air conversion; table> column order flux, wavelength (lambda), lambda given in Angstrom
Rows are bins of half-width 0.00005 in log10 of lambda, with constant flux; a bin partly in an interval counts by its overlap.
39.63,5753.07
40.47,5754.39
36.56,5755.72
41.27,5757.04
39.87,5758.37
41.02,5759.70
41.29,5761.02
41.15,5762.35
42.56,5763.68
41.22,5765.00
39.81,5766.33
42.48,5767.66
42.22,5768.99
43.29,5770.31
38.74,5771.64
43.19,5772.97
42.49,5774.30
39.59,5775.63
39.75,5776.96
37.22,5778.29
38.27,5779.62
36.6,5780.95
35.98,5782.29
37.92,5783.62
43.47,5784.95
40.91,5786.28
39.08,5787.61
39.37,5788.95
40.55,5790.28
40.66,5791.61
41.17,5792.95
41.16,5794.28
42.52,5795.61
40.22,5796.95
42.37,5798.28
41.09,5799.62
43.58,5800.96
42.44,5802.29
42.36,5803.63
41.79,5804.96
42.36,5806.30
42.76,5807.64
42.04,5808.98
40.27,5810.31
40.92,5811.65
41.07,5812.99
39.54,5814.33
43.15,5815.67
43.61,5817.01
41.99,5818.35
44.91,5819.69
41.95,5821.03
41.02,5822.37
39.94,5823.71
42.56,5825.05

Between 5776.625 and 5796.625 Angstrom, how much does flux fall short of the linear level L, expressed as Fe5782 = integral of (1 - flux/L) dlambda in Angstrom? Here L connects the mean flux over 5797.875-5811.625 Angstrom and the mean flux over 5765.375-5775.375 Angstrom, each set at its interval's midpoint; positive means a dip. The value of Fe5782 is 1.0 Angstrom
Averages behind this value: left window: 41.6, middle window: 39.6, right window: 42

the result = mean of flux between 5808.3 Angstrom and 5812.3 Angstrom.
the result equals 41.1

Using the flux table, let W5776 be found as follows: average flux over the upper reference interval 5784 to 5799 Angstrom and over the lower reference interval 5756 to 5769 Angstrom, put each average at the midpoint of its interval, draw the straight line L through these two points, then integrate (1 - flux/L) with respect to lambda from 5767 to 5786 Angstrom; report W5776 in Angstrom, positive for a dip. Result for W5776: 0.4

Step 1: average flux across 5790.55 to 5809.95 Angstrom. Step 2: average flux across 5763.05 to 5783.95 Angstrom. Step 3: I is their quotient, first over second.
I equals 1.0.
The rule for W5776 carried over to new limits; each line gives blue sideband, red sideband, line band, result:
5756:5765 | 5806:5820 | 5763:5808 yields 0.67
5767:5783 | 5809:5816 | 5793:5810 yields -0.54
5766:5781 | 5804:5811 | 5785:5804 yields 0.02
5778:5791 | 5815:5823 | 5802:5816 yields 0.01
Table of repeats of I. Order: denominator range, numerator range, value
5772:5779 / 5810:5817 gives 1.02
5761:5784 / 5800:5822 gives 1.05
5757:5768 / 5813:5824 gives 1.02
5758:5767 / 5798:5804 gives 1.03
